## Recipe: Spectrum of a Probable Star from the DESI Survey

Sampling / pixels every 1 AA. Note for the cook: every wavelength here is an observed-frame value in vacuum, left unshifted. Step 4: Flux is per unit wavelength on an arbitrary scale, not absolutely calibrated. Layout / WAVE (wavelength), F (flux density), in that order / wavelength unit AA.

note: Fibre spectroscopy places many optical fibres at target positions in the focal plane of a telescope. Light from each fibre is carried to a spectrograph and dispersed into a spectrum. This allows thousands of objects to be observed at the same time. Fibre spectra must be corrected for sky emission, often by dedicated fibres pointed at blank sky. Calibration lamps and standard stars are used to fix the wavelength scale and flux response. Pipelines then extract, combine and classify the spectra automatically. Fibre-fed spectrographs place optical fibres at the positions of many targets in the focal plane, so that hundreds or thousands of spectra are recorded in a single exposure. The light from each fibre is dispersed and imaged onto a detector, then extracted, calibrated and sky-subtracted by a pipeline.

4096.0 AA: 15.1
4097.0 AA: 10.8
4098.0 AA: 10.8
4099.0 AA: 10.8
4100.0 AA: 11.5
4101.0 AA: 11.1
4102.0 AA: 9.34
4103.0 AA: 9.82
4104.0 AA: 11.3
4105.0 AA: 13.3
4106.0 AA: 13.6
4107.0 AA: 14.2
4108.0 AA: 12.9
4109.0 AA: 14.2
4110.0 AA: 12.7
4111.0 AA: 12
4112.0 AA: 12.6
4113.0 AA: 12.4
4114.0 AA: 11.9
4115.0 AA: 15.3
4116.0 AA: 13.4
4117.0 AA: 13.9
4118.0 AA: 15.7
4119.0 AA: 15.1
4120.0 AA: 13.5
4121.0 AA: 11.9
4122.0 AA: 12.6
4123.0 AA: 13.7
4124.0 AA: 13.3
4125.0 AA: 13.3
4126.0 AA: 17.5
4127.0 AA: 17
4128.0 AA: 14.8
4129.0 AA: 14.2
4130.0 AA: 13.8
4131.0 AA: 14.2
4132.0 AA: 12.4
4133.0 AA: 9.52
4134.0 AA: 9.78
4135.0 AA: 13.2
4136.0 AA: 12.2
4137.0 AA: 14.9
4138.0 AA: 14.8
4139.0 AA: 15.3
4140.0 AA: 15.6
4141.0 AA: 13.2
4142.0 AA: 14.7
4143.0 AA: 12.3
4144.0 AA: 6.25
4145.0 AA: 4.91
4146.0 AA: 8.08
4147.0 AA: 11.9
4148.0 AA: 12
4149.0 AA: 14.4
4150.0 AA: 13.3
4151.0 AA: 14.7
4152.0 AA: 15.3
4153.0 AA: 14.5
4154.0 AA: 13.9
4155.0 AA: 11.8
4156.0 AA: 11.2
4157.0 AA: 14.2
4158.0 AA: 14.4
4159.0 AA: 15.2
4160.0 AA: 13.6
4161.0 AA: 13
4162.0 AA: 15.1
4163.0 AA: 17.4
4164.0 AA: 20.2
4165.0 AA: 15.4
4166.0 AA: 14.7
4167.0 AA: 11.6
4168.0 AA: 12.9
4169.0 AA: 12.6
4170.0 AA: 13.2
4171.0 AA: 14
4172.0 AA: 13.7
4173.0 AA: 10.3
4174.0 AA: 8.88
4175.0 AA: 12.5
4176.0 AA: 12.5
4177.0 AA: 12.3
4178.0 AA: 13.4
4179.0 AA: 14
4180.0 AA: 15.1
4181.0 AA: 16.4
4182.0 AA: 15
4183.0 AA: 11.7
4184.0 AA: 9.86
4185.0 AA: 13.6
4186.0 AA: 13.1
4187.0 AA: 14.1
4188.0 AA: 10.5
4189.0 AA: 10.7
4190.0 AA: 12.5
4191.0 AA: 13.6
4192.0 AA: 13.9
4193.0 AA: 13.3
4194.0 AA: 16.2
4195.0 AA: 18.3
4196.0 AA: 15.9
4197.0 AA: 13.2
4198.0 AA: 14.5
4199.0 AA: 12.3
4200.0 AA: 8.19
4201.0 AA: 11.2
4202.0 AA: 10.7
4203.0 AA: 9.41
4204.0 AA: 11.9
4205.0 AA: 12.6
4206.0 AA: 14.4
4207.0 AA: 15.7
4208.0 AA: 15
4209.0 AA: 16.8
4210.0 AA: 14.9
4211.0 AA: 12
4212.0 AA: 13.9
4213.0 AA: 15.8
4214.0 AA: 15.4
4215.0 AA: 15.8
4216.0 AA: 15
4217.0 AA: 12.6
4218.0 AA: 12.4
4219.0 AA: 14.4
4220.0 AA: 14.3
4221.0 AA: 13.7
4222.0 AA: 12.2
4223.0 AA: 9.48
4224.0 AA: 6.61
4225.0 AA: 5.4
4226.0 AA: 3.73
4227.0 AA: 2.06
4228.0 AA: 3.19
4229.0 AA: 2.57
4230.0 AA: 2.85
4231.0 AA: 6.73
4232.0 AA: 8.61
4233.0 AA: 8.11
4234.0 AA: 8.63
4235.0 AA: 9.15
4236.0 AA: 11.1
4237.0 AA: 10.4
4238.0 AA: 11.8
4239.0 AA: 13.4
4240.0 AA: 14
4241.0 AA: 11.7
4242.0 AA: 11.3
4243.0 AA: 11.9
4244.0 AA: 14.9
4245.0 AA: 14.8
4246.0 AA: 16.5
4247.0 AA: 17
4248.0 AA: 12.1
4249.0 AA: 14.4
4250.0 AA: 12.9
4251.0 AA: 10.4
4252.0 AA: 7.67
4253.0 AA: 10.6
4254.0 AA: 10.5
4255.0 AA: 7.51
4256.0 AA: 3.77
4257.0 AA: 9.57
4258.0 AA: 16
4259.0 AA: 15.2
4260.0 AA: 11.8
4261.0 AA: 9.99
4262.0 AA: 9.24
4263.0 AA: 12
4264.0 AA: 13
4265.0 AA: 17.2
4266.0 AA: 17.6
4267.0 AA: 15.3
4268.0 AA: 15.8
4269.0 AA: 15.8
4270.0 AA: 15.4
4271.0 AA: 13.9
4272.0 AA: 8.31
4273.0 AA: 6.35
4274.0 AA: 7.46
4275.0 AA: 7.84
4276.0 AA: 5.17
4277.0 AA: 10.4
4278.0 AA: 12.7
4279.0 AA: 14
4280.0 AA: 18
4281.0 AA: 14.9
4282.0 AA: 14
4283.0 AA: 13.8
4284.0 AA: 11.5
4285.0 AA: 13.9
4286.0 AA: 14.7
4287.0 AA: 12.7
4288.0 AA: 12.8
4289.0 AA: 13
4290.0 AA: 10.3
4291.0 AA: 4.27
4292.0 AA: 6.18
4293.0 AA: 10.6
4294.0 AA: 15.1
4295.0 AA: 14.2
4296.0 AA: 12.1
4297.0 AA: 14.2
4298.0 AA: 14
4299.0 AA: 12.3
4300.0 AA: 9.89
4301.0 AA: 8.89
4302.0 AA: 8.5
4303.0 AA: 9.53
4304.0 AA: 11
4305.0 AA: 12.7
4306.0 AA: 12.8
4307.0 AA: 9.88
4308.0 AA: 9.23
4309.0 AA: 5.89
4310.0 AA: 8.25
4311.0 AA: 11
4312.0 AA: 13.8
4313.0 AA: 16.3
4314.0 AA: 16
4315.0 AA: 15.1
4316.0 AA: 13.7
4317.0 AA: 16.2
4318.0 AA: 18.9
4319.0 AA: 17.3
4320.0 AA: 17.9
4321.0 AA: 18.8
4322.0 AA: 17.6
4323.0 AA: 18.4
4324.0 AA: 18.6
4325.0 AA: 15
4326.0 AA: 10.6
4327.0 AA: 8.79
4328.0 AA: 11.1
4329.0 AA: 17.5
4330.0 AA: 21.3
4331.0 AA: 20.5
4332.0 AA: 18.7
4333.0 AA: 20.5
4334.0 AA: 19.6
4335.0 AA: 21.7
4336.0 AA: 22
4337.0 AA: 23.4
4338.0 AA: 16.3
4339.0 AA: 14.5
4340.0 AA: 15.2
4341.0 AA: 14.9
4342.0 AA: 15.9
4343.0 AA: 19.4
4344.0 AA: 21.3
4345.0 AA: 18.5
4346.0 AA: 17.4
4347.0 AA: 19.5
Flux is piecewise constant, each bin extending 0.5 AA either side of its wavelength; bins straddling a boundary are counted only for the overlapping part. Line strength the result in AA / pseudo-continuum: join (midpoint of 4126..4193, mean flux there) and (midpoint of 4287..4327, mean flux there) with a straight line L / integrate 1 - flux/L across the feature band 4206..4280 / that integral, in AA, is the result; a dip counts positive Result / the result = 8.3 AA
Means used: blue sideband 13.2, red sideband 12.8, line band 11.5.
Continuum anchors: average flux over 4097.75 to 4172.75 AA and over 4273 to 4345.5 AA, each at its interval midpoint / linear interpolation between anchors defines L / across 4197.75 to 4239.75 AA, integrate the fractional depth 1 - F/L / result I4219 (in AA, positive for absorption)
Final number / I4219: 8.2 AA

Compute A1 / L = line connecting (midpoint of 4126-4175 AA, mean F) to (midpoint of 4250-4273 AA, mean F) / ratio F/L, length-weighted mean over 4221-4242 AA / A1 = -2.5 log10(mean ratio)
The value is 0.43 mag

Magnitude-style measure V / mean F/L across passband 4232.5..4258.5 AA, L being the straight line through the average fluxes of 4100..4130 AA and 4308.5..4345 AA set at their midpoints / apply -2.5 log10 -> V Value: 0.30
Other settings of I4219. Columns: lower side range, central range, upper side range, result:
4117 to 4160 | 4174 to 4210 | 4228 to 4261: -3.83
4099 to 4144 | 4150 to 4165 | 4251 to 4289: -1.97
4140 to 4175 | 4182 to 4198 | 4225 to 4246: -2.88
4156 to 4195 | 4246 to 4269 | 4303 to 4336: 3.28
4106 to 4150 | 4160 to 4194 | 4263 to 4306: -1.68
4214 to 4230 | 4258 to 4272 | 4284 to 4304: -4.23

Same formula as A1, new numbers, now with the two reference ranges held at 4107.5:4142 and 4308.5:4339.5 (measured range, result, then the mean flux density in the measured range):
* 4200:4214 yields 0.112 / 13.3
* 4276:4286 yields 0.181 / 13.3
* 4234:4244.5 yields 0.272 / 11.8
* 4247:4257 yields 0.430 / 10.3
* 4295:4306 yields 0.356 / 11.5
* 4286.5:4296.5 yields 0.385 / 11.1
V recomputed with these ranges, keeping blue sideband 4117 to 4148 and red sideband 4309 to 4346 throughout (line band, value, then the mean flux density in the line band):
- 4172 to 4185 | 0.09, 12.7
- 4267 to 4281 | 0.30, 11.9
